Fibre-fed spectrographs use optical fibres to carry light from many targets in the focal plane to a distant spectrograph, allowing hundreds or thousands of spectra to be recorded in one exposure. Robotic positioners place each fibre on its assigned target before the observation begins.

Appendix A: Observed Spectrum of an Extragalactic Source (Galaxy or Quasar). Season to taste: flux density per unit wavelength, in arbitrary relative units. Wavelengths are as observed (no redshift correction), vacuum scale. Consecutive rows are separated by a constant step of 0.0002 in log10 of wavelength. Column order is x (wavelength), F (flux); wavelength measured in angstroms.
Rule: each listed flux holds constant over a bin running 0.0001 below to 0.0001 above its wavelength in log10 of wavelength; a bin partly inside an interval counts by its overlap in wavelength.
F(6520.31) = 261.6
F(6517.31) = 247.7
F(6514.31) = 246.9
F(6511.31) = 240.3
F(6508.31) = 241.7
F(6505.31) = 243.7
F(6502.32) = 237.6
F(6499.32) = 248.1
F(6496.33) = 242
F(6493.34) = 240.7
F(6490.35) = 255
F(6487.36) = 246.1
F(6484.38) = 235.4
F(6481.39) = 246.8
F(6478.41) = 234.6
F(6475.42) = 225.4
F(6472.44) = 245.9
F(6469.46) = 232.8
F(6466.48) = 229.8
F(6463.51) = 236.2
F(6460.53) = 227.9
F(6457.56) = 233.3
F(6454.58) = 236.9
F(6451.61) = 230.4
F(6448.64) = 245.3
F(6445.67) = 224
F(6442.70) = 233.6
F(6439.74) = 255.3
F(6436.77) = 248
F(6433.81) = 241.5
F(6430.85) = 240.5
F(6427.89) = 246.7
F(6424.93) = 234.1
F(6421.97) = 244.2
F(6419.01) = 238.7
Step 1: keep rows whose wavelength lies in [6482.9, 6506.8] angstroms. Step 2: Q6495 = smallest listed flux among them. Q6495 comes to 235.4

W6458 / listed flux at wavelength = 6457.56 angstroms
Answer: 233.3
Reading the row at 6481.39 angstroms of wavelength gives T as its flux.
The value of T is 246.8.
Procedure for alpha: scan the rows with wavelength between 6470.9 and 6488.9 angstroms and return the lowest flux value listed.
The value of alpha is 225.4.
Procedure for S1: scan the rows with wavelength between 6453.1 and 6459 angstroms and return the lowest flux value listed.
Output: 233.3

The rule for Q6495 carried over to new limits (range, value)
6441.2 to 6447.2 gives 224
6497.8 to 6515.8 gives 237.6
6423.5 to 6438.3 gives 234.1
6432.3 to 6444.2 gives 233.6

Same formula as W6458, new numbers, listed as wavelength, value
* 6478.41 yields 234.6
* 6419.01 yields 238.7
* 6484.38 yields 235.4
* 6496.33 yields 242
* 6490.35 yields 255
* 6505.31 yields 243.7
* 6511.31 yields 240.3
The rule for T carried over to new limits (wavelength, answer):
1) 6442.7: 233.6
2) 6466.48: 229.8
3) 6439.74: 255.3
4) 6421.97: 244.2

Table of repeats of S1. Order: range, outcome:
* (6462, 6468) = 229.8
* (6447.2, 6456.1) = 230.4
